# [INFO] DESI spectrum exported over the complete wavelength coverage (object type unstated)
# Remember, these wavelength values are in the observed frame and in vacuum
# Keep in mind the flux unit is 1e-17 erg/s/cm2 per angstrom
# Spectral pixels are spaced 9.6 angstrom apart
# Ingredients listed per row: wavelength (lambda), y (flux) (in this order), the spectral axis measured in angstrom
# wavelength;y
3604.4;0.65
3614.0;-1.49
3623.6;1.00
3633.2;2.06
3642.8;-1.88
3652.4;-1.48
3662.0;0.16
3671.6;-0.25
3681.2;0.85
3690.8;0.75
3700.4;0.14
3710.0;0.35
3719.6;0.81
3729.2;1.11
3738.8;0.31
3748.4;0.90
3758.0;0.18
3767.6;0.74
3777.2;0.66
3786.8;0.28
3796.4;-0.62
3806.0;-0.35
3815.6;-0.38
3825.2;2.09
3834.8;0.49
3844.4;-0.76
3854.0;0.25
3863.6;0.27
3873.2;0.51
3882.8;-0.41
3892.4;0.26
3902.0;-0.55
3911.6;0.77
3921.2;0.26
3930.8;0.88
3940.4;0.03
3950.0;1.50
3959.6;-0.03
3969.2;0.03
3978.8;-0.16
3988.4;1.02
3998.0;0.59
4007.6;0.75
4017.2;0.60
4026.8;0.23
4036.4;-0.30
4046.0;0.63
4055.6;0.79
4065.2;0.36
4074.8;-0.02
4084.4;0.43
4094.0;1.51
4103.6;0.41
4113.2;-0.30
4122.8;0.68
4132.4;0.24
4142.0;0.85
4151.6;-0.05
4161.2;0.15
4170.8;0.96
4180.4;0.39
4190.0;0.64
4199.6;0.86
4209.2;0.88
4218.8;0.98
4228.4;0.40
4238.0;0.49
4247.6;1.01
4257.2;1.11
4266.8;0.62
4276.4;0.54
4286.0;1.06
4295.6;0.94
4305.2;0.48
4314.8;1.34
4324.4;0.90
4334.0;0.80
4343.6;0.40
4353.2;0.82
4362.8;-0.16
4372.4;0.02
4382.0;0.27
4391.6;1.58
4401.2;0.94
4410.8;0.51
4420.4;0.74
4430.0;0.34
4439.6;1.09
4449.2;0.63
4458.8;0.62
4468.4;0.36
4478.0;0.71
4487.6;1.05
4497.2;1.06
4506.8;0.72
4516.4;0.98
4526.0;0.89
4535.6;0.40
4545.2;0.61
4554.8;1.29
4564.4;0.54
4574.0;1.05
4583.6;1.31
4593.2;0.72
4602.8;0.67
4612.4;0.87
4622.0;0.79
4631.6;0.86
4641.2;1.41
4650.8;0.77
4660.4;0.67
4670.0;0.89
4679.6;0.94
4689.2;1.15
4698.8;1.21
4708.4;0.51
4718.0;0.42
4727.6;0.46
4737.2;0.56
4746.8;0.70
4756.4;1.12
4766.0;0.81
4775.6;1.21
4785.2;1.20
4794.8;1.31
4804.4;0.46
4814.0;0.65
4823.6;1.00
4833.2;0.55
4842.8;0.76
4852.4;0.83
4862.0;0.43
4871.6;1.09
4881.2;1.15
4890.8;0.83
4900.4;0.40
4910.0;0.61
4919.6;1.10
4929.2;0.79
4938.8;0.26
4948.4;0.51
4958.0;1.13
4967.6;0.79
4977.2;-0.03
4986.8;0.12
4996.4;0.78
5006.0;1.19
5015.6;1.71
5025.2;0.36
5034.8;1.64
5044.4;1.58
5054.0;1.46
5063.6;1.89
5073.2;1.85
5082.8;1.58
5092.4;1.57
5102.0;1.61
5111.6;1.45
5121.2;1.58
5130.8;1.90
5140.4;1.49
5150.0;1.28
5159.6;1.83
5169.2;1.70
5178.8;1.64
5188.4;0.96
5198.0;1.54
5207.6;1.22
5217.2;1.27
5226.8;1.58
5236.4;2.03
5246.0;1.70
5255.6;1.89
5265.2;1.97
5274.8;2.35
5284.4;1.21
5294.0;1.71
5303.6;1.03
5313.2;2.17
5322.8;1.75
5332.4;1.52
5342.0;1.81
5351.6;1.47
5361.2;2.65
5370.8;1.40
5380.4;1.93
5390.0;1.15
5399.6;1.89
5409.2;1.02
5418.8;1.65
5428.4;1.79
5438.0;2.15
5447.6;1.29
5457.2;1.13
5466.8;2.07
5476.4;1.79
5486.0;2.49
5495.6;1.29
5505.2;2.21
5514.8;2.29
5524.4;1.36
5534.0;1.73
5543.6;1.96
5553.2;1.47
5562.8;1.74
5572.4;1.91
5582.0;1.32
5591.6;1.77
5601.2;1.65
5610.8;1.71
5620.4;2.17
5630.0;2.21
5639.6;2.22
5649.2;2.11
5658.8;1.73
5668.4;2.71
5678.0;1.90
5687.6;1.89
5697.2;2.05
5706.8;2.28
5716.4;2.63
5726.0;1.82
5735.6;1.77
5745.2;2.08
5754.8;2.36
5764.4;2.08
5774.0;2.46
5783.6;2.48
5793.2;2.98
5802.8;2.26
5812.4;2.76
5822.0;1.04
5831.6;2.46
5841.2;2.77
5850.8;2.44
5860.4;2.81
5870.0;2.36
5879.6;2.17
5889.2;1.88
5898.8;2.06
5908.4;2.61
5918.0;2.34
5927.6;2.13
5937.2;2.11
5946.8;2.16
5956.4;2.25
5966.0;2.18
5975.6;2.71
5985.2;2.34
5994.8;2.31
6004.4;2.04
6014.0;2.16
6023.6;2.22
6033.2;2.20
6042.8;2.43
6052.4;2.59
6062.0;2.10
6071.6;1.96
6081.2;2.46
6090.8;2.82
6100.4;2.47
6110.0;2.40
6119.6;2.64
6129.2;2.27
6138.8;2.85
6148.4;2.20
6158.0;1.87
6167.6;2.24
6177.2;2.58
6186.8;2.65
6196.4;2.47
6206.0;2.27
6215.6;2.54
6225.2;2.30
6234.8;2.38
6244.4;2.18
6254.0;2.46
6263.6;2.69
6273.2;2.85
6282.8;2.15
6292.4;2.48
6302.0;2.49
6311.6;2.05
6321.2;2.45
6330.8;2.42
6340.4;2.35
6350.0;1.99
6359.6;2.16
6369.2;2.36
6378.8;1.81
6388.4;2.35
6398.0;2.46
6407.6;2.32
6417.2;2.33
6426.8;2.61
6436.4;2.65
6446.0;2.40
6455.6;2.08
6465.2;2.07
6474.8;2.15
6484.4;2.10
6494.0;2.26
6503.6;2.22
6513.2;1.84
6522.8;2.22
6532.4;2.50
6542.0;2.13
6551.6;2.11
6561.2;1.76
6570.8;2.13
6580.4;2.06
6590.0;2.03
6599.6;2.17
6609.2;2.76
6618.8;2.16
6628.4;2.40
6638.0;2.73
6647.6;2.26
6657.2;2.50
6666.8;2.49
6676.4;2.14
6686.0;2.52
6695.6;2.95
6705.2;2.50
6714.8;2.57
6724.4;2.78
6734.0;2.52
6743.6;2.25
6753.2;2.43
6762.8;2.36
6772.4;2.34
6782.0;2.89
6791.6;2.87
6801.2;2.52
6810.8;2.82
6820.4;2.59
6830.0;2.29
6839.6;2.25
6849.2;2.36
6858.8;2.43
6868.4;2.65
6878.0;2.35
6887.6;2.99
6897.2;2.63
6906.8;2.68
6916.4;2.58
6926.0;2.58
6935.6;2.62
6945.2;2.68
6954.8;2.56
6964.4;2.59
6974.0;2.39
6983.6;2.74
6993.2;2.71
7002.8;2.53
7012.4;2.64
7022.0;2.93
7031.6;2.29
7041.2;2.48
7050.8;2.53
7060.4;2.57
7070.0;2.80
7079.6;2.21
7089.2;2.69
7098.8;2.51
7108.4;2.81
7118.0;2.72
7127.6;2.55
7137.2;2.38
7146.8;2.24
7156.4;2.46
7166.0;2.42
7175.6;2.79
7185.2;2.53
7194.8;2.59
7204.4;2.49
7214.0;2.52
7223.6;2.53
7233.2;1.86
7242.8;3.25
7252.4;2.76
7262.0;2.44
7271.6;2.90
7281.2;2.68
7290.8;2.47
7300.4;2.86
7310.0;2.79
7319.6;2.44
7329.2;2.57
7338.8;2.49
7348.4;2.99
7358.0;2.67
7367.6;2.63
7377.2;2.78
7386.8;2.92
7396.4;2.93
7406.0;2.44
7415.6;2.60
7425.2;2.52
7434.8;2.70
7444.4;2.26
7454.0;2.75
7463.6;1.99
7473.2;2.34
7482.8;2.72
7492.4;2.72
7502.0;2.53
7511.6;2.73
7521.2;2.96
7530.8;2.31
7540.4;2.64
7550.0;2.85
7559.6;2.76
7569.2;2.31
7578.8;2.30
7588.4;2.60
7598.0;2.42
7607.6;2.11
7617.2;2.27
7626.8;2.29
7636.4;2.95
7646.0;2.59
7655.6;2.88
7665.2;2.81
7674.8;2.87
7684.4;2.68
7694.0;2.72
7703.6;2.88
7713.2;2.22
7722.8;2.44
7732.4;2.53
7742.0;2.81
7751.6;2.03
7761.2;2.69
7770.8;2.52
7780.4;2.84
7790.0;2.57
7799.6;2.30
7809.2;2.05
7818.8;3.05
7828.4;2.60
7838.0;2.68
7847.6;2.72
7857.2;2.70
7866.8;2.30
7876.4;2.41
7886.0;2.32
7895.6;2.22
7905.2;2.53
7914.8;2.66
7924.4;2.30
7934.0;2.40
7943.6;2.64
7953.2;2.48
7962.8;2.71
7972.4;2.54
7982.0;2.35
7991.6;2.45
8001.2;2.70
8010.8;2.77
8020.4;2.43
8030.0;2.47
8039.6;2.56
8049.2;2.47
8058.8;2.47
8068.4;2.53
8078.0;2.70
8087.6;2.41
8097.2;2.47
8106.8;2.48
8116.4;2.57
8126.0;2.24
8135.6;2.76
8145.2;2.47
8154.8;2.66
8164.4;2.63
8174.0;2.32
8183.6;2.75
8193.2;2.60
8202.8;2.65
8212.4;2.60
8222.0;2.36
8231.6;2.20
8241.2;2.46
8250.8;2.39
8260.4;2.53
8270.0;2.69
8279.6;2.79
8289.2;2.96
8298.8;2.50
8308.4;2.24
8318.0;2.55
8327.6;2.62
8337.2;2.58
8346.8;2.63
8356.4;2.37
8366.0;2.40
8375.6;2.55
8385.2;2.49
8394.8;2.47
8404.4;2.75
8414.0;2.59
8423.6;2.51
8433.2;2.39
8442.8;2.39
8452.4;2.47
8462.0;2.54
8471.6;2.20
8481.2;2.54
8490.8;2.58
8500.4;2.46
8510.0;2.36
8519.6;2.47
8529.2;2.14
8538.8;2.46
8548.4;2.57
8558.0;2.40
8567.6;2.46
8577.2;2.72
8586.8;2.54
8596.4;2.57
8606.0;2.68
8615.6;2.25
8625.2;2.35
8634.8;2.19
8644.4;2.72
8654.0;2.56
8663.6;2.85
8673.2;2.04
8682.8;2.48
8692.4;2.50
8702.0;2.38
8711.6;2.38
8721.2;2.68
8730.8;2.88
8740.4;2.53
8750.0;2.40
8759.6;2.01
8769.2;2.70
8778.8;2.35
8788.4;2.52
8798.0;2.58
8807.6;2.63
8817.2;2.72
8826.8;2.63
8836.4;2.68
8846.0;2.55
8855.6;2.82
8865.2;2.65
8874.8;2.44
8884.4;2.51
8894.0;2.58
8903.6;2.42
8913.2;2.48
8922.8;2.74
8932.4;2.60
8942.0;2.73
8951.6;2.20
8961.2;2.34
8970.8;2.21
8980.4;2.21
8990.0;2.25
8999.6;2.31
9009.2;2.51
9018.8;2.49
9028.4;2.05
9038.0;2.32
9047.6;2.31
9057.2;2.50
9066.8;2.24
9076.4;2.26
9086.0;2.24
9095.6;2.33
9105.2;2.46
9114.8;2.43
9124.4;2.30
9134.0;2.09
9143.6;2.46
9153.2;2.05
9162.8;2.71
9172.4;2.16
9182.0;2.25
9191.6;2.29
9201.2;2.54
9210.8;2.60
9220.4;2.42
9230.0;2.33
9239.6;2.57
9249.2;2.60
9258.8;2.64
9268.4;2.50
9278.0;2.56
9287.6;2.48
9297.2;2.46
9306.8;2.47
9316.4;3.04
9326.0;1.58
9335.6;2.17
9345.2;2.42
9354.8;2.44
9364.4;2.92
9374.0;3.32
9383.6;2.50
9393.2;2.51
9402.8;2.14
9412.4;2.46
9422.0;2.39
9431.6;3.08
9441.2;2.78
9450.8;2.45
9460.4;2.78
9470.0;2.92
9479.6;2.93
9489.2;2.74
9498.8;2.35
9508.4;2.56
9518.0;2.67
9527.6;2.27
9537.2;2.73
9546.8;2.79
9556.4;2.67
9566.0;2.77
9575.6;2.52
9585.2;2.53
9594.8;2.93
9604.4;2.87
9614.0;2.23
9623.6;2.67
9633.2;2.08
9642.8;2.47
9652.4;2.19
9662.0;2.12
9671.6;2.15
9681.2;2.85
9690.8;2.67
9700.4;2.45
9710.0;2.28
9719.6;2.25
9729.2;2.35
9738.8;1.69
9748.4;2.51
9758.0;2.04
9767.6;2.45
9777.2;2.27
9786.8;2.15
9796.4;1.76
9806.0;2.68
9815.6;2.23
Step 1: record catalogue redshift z 0.266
